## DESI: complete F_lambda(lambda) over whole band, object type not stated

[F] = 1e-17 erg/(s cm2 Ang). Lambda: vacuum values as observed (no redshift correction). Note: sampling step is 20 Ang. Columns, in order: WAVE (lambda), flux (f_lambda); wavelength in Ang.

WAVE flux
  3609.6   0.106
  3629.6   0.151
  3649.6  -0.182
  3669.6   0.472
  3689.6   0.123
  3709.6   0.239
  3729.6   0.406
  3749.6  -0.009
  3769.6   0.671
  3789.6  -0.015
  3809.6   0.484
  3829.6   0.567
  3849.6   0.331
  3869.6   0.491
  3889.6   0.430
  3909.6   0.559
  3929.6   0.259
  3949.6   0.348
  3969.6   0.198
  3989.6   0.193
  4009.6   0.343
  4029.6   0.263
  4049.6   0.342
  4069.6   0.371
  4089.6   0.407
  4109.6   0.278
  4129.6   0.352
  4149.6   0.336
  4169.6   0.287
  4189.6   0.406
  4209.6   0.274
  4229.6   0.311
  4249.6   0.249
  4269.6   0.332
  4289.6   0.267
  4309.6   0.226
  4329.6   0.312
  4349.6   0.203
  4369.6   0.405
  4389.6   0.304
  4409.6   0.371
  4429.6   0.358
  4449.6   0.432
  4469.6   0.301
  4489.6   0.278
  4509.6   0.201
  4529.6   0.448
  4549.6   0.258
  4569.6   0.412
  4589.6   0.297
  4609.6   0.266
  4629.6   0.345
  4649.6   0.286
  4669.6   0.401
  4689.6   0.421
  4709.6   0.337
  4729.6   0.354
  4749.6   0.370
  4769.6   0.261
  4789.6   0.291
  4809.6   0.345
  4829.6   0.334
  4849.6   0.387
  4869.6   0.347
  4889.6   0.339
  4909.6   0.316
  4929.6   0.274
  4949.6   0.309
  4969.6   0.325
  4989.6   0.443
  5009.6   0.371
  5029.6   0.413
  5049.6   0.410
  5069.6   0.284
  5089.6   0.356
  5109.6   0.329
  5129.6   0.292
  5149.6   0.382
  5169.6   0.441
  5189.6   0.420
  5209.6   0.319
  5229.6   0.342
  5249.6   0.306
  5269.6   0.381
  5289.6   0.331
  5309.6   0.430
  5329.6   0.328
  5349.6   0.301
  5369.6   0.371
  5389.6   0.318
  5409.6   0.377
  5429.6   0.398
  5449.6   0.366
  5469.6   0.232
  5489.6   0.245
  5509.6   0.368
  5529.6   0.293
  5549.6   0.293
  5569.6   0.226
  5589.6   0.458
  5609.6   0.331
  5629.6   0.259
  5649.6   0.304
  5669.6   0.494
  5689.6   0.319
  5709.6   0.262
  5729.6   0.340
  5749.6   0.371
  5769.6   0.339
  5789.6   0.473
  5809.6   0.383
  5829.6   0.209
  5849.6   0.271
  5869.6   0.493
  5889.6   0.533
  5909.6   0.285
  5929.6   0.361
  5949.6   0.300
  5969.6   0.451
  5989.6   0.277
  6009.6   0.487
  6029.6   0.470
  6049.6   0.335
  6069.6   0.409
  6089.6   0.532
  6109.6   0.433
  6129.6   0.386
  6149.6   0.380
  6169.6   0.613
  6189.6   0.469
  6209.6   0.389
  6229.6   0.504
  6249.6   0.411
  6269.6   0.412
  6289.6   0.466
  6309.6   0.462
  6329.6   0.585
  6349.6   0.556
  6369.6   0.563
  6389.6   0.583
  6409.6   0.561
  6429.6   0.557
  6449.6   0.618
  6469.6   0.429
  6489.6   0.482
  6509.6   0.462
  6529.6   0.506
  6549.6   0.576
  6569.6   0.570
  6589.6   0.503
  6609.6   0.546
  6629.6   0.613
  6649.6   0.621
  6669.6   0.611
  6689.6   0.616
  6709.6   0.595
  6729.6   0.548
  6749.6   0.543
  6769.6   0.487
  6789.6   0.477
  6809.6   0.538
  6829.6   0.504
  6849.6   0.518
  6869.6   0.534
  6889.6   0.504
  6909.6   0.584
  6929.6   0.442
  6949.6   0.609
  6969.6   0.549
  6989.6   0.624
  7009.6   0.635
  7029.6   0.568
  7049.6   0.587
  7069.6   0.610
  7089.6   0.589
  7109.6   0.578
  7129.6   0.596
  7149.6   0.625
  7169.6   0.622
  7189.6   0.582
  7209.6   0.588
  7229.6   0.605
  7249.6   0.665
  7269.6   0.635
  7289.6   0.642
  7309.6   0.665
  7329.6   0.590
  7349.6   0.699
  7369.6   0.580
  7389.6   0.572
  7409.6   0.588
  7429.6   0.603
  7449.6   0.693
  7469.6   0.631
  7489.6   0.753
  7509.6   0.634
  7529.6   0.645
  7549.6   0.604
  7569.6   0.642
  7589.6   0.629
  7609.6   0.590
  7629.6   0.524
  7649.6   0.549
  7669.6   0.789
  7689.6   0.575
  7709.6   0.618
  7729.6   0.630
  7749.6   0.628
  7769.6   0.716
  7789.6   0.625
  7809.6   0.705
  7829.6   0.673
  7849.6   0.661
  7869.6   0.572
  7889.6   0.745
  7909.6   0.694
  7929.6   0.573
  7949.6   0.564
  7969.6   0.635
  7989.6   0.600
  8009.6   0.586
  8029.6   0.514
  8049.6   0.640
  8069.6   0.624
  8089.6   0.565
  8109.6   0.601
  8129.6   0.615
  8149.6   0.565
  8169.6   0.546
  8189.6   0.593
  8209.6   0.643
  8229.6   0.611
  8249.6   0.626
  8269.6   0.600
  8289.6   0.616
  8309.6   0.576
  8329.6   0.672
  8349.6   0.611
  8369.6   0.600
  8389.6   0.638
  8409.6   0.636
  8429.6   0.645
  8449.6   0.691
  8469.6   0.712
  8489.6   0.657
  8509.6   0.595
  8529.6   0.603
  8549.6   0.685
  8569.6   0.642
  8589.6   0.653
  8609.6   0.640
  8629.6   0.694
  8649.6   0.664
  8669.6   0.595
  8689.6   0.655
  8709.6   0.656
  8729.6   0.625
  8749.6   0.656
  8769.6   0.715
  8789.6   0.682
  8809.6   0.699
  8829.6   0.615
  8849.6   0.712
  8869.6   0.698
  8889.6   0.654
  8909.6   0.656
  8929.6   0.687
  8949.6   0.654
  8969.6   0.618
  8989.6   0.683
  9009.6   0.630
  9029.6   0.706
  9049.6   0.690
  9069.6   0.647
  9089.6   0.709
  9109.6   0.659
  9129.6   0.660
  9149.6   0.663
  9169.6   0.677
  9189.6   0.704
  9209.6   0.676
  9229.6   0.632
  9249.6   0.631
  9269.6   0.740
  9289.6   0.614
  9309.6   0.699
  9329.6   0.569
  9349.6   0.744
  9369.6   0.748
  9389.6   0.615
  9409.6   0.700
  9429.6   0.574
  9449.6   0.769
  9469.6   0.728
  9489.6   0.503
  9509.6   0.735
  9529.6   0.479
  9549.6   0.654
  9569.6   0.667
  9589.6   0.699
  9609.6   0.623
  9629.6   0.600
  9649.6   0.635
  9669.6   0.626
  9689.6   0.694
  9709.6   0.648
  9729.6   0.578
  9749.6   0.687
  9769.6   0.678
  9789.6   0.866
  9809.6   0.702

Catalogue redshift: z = 0.577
